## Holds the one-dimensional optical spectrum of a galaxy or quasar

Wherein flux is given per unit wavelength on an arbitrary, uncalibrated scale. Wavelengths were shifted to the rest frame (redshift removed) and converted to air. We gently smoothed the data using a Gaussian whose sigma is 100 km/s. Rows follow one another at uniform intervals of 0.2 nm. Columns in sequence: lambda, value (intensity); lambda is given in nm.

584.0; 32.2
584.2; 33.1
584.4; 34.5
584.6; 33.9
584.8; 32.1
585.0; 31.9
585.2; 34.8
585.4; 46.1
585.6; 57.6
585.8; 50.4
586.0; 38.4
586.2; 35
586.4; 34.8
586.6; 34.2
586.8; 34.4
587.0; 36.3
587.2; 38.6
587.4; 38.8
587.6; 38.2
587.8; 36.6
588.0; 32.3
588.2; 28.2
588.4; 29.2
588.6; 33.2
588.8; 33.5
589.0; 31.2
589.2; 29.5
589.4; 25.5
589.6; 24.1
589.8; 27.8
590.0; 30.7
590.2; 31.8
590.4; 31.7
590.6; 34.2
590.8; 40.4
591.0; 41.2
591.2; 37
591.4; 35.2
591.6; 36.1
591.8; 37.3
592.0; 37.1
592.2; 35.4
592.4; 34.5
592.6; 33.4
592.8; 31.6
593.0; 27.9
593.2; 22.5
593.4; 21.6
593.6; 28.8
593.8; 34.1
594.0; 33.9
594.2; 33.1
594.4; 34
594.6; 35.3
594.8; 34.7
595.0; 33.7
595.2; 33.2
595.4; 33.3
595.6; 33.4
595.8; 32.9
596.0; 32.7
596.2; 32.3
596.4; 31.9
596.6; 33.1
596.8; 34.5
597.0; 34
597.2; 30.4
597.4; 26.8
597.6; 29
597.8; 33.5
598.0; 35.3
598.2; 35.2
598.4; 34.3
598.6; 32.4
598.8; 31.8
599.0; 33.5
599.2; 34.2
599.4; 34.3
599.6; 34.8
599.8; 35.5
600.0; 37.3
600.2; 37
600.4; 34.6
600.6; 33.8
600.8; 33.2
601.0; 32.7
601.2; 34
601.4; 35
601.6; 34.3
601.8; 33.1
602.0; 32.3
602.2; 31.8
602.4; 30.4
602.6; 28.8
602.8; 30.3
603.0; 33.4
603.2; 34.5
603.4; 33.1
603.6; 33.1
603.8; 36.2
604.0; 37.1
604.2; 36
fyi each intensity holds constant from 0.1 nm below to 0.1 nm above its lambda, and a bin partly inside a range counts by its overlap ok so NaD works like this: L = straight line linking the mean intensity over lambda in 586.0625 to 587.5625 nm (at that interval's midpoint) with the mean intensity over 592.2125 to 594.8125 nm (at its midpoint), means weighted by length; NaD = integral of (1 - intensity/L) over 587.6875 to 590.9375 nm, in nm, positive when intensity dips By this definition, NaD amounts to 0.27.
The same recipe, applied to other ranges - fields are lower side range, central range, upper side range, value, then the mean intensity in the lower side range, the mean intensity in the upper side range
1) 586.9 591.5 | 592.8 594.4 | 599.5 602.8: 0.19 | 33.3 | 33.6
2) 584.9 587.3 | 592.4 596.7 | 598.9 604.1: 0.53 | 39.4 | 33.8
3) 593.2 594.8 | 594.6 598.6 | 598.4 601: -0.04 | 31.2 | 34.3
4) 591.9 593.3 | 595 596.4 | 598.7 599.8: -0.01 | 31.8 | 33.9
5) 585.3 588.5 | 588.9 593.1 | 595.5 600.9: 0.38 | 38.1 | 33.4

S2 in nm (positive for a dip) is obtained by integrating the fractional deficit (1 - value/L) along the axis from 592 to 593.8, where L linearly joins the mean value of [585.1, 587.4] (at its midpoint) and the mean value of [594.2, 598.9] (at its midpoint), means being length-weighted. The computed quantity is 0.27 nm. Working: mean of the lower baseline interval 40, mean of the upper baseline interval 32.9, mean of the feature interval 30.1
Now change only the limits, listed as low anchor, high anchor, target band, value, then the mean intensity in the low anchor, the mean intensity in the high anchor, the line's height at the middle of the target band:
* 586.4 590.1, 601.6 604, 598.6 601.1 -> -0.13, 32.4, 32.7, 32.7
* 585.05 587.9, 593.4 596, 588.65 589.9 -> 0.28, 39.5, 32.9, 37.2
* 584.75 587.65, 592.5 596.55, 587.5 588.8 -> 0.15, 38.9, 31.7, 37.2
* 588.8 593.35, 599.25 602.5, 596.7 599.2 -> 0.07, 32.5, 34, 33.5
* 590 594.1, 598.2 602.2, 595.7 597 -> 0.03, 33.2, 34.1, 33.7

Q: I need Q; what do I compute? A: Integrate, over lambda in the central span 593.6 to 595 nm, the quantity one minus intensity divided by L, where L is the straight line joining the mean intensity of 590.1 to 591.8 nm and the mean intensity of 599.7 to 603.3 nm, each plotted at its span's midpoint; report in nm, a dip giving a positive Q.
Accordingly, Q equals 0.06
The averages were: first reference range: 36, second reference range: 33.4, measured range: 33.8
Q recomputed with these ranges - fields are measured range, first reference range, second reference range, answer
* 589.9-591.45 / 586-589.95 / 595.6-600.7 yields -0.11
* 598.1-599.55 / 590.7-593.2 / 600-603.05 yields 0.00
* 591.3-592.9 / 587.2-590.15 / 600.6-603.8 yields -0.16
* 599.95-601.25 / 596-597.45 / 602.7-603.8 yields -0.07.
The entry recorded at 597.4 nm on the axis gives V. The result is 26.8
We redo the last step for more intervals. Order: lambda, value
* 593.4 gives 21.6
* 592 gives 37.1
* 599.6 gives 34.8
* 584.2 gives 33.1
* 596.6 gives 33.1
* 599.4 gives 34.3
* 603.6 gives 33.1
